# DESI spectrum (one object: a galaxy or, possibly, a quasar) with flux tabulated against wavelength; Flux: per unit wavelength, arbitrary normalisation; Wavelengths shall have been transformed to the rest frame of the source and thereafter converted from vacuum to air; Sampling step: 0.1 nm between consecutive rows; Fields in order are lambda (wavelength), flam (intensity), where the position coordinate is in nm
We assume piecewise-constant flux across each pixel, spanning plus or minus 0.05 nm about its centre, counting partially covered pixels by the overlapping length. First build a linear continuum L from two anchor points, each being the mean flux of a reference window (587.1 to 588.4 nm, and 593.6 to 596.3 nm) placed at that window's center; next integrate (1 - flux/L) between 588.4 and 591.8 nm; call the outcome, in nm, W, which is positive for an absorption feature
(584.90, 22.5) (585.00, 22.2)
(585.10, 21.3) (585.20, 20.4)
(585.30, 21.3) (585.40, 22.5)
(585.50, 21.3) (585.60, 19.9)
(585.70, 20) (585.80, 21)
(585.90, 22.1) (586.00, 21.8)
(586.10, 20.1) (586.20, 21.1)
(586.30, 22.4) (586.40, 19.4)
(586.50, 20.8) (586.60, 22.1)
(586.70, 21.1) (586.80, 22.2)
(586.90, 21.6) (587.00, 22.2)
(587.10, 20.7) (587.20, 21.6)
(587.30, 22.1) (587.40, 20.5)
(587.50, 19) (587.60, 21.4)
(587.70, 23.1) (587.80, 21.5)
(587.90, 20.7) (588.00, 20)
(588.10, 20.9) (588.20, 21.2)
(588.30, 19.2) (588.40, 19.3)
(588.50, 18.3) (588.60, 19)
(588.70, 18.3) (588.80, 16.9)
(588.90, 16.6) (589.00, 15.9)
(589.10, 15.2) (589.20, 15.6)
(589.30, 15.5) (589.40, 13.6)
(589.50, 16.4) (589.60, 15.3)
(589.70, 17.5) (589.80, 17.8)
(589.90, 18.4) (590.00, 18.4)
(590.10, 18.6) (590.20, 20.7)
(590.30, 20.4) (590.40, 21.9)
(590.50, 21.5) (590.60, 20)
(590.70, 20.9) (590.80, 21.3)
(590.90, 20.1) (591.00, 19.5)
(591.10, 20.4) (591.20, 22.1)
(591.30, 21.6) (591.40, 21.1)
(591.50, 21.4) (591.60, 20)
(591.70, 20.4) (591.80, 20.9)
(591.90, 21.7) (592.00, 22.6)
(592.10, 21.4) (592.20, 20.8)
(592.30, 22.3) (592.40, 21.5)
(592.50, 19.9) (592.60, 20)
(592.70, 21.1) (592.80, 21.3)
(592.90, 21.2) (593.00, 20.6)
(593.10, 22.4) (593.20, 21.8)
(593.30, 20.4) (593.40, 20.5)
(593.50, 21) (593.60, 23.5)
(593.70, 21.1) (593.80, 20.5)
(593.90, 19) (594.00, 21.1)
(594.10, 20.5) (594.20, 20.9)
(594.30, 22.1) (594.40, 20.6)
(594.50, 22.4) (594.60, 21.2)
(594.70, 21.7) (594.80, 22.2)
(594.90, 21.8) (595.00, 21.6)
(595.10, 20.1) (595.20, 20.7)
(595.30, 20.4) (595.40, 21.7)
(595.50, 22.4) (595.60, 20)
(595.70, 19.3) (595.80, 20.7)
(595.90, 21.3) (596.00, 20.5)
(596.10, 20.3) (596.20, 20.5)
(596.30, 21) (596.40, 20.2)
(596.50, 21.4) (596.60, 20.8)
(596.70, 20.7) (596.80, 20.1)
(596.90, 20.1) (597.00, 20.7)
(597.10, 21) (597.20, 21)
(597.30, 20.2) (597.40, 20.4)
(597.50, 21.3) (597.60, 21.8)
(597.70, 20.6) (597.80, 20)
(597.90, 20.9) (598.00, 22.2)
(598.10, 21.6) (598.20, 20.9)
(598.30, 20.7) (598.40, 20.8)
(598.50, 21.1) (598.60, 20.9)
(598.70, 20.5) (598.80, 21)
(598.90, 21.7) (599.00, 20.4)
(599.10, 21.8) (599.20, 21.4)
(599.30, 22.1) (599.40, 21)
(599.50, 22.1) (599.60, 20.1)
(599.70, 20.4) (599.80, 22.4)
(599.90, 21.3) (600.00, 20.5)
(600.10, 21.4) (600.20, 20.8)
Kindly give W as 0.34 nm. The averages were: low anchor 20.9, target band 18.8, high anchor 21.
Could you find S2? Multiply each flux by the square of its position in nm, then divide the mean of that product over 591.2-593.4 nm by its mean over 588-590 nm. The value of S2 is 1.22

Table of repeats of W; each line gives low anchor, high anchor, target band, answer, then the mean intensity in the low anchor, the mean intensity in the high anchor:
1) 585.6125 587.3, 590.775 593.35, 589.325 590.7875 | 0.17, 21.3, 21.1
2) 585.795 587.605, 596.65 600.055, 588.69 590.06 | 0.30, 21.2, 21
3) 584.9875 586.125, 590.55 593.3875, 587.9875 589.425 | 0.23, 21.1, 21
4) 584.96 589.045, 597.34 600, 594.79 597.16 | 0.02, 20.6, 21.1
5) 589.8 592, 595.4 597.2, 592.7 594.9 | -0.07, 20.5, 20.7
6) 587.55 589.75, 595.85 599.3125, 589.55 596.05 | -0.42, 18.2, 20.9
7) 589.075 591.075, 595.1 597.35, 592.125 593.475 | -0.11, 18.5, 20.7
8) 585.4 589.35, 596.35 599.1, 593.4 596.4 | -0.05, 20.1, 20.9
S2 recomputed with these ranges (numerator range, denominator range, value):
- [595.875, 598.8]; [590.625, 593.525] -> 1.01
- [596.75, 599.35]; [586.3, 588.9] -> 1.06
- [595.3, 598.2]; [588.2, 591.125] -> 1.16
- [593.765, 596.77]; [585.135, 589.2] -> 1.06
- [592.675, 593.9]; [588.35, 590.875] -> 1.18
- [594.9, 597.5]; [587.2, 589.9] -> 1.15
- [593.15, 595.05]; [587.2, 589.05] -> 1.10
